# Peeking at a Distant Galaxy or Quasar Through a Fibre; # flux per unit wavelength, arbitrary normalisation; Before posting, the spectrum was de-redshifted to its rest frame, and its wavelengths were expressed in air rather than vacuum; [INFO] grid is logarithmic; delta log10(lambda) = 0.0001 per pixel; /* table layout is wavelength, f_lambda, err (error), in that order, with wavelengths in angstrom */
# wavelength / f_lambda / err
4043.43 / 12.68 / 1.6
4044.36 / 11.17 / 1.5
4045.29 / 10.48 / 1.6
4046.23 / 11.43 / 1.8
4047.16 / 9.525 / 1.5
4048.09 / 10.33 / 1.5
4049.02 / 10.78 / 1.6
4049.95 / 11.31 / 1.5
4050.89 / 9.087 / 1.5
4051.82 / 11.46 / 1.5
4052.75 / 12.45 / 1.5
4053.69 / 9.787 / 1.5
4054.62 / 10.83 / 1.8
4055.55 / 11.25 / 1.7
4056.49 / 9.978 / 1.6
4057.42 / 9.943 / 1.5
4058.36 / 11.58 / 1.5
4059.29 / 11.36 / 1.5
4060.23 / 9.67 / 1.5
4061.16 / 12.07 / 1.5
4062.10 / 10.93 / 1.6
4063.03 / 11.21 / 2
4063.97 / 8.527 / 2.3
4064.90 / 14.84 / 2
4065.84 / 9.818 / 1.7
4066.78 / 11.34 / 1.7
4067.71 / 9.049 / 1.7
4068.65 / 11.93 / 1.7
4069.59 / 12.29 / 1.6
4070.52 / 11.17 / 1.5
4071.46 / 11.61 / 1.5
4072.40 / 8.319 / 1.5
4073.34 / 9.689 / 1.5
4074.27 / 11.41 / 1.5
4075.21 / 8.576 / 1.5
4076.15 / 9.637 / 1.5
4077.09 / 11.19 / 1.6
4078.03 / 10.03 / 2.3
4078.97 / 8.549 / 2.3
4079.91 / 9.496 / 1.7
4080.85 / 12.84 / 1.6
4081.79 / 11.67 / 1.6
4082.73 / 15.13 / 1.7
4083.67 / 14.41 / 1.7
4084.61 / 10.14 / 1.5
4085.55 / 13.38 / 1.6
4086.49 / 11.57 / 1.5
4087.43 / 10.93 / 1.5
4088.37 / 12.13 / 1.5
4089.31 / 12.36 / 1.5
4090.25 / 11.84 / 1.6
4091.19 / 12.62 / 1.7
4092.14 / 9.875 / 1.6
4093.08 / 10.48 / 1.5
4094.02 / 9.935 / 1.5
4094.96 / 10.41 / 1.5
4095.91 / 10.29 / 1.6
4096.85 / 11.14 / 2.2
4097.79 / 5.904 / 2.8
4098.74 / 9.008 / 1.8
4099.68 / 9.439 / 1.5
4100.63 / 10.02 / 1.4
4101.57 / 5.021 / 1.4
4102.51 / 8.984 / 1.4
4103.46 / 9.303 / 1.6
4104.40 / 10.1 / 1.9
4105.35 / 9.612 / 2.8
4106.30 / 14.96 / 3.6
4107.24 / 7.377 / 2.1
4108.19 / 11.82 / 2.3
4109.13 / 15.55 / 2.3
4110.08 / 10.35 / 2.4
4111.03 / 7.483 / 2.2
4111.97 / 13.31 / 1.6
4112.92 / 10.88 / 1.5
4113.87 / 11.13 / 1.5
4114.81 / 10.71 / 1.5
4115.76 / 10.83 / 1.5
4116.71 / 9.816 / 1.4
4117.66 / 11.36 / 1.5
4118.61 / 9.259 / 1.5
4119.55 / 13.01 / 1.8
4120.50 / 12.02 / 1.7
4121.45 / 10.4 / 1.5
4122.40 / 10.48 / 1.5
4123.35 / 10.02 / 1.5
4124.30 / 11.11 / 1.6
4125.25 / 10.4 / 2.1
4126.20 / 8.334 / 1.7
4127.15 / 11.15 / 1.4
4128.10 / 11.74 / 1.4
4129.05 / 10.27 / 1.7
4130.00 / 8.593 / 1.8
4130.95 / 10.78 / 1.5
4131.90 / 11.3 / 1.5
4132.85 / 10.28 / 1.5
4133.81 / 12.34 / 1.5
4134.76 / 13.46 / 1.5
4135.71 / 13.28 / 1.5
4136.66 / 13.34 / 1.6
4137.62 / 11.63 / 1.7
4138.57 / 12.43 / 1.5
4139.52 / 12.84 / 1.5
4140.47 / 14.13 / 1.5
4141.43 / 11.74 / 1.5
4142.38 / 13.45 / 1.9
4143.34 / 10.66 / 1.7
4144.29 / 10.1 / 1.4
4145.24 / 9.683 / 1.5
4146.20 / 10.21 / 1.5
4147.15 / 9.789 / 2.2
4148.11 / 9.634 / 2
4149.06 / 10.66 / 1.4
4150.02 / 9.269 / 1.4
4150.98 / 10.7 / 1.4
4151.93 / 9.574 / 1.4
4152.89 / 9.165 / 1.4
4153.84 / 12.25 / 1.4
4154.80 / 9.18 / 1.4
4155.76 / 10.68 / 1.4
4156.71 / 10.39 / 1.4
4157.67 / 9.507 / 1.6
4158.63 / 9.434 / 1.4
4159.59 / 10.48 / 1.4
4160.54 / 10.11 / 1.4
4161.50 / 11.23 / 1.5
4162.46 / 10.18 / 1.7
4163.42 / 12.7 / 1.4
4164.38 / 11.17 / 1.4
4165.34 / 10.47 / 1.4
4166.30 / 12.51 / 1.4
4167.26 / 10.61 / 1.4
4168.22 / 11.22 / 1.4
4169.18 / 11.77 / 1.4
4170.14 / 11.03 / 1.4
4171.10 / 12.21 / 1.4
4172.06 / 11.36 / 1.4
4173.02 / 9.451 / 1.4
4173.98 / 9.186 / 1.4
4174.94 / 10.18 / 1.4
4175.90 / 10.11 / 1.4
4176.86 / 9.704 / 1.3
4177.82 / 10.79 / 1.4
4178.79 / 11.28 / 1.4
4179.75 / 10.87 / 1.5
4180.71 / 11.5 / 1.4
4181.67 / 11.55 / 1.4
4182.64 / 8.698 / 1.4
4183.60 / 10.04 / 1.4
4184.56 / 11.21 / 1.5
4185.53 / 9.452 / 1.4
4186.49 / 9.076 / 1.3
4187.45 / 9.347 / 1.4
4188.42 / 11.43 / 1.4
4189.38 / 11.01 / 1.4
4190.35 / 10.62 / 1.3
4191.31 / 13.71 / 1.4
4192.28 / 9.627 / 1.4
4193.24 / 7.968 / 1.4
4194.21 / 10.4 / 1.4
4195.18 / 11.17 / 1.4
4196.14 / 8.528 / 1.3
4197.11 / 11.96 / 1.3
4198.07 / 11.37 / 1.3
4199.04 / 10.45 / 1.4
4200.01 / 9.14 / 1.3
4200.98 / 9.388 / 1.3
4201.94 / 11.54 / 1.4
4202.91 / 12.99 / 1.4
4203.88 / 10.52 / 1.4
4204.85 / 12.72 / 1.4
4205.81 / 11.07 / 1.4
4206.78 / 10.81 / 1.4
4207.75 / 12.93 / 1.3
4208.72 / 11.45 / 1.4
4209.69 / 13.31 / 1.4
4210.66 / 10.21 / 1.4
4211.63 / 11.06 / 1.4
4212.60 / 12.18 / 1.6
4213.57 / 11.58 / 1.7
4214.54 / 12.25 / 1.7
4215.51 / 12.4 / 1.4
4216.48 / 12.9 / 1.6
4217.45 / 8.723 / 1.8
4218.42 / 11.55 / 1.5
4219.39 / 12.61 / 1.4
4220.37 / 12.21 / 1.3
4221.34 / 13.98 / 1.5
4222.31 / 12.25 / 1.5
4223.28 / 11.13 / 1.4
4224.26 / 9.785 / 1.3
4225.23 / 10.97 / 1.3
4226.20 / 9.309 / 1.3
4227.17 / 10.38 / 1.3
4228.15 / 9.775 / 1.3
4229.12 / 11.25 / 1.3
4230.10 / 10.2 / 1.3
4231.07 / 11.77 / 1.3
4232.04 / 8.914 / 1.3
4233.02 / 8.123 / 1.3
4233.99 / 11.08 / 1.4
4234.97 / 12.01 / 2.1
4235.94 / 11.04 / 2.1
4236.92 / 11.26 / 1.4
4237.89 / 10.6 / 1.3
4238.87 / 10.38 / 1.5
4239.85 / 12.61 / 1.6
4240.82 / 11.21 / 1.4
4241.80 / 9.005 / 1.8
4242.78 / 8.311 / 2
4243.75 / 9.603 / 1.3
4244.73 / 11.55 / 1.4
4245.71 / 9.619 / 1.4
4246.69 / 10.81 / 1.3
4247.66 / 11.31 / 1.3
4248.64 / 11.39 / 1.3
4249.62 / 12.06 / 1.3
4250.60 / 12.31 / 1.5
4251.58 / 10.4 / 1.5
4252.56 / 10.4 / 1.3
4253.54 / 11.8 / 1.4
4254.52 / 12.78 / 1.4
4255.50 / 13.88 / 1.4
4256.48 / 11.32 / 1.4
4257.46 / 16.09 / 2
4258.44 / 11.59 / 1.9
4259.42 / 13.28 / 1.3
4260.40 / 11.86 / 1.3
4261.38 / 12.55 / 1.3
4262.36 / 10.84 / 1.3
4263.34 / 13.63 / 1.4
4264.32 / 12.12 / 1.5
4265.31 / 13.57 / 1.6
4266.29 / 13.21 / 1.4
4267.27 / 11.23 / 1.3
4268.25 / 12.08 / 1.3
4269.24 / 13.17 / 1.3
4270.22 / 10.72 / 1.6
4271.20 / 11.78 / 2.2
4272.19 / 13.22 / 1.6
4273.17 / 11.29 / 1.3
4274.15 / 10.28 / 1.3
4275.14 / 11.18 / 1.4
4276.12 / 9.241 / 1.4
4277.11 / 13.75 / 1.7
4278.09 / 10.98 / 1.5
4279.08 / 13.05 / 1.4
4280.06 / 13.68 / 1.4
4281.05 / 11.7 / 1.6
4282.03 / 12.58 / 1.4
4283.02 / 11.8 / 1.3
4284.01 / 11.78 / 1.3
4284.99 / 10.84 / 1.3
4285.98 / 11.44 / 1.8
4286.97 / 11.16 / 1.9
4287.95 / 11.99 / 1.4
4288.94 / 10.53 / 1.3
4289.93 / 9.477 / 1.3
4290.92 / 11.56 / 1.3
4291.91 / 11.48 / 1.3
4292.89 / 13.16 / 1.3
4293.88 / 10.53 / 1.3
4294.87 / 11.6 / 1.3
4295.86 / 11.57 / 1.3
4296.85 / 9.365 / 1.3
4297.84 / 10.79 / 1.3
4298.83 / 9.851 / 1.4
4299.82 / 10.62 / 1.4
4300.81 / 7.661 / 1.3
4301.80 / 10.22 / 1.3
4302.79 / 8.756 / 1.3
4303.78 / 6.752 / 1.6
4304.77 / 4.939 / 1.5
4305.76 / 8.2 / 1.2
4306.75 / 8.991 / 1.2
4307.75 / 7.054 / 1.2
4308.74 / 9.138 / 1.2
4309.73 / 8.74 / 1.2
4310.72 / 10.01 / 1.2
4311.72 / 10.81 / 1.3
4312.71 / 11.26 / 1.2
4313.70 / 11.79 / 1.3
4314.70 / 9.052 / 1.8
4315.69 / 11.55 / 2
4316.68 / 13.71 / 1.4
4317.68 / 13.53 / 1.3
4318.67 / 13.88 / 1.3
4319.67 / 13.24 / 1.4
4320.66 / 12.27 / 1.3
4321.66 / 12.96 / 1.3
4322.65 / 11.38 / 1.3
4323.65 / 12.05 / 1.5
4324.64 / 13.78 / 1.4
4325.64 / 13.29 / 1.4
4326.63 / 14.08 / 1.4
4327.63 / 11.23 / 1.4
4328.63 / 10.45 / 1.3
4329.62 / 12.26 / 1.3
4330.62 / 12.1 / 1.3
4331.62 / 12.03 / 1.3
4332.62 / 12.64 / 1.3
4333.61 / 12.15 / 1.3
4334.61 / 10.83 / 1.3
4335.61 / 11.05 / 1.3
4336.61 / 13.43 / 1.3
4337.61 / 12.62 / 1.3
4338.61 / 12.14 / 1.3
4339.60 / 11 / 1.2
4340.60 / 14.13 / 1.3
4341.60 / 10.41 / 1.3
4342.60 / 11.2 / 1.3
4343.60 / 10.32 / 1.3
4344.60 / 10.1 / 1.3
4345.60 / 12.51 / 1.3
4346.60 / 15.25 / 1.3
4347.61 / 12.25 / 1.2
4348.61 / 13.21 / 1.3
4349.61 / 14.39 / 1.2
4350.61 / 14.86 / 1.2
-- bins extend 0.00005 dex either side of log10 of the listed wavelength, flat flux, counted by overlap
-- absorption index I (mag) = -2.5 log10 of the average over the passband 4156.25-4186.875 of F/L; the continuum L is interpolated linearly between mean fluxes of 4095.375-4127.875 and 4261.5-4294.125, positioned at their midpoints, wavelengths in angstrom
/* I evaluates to 0.025 mag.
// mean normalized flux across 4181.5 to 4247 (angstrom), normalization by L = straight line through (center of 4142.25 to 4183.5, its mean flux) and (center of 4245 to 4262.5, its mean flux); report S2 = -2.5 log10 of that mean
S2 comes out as 0.05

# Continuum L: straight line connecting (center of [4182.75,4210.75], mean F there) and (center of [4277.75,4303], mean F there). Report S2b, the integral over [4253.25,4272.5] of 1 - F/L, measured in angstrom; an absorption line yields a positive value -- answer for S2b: -2.7 angstrom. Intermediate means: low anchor 10.8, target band 12.5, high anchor 11.1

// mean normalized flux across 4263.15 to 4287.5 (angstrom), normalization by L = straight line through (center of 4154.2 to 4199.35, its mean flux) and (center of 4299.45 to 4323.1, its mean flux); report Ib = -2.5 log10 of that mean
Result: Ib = -0.16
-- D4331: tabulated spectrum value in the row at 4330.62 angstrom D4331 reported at 12.1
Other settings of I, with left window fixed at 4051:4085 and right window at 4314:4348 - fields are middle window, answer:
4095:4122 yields 0.08 mag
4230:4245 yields 0.12 mag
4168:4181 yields 0.07 mag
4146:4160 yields 0.13 mag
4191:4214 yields 0.05 mag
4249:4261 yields -0.04 mag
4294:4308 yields 0.31 mag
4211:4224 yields -0.02 mag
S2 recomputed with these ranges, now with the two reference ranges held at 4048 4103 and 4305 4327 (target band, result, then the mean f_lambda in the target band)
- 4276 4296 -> -0.04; 11.7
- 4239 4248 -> 0.07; 10.4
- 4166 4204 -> 0.04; 10.6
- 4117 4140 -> -0.04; 11.2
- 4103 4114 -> -0.02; 11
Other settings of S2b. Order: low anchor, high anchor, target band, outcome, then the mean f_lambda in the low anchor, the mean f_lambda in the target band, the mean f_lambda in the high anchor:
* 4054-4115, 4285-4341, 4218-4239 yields 0.1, 10.7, 10.9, 11.1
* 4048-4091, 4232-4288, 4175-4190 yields 1.3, 11.1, 10.4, 11.6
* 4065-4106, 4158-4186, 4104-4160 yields -1.5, 10.6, 10.9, 10.7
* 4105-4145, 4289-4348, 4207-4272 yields -1.6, 11.3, 11.5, 11.2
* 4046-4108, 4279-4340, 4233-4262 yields -0.9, 10.7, 11.4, 11.2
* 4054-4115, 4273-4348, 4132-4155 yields -0.8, 10.7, 11.3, 11.3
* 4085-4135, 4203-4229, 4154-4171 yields 0.4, 10.6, 10.8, 11.5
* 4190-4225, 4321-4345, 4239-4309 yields 3.2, 11.3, 11.1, 12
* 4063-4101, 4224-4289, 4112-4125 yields 0.0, 10.8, 10.9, 11.4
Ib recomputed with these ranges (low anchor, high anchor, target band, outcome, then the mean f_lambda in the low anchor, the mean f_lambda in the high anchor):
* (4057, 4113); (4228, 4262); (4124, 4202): 0.02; 10.7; 11.2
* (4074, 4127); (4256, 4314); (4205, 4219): -0.07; 10.7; 11.1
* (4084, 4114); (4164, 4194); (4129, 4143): -0.14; 10.6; 10.6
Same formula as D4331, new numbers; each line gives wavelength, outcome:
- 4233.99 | 11.08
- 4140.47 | 14.13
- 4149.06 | 10.66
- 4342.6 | 11.2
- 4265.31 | 13.57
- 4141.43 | 11.74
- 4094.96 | 10.41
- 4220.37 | 12.21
